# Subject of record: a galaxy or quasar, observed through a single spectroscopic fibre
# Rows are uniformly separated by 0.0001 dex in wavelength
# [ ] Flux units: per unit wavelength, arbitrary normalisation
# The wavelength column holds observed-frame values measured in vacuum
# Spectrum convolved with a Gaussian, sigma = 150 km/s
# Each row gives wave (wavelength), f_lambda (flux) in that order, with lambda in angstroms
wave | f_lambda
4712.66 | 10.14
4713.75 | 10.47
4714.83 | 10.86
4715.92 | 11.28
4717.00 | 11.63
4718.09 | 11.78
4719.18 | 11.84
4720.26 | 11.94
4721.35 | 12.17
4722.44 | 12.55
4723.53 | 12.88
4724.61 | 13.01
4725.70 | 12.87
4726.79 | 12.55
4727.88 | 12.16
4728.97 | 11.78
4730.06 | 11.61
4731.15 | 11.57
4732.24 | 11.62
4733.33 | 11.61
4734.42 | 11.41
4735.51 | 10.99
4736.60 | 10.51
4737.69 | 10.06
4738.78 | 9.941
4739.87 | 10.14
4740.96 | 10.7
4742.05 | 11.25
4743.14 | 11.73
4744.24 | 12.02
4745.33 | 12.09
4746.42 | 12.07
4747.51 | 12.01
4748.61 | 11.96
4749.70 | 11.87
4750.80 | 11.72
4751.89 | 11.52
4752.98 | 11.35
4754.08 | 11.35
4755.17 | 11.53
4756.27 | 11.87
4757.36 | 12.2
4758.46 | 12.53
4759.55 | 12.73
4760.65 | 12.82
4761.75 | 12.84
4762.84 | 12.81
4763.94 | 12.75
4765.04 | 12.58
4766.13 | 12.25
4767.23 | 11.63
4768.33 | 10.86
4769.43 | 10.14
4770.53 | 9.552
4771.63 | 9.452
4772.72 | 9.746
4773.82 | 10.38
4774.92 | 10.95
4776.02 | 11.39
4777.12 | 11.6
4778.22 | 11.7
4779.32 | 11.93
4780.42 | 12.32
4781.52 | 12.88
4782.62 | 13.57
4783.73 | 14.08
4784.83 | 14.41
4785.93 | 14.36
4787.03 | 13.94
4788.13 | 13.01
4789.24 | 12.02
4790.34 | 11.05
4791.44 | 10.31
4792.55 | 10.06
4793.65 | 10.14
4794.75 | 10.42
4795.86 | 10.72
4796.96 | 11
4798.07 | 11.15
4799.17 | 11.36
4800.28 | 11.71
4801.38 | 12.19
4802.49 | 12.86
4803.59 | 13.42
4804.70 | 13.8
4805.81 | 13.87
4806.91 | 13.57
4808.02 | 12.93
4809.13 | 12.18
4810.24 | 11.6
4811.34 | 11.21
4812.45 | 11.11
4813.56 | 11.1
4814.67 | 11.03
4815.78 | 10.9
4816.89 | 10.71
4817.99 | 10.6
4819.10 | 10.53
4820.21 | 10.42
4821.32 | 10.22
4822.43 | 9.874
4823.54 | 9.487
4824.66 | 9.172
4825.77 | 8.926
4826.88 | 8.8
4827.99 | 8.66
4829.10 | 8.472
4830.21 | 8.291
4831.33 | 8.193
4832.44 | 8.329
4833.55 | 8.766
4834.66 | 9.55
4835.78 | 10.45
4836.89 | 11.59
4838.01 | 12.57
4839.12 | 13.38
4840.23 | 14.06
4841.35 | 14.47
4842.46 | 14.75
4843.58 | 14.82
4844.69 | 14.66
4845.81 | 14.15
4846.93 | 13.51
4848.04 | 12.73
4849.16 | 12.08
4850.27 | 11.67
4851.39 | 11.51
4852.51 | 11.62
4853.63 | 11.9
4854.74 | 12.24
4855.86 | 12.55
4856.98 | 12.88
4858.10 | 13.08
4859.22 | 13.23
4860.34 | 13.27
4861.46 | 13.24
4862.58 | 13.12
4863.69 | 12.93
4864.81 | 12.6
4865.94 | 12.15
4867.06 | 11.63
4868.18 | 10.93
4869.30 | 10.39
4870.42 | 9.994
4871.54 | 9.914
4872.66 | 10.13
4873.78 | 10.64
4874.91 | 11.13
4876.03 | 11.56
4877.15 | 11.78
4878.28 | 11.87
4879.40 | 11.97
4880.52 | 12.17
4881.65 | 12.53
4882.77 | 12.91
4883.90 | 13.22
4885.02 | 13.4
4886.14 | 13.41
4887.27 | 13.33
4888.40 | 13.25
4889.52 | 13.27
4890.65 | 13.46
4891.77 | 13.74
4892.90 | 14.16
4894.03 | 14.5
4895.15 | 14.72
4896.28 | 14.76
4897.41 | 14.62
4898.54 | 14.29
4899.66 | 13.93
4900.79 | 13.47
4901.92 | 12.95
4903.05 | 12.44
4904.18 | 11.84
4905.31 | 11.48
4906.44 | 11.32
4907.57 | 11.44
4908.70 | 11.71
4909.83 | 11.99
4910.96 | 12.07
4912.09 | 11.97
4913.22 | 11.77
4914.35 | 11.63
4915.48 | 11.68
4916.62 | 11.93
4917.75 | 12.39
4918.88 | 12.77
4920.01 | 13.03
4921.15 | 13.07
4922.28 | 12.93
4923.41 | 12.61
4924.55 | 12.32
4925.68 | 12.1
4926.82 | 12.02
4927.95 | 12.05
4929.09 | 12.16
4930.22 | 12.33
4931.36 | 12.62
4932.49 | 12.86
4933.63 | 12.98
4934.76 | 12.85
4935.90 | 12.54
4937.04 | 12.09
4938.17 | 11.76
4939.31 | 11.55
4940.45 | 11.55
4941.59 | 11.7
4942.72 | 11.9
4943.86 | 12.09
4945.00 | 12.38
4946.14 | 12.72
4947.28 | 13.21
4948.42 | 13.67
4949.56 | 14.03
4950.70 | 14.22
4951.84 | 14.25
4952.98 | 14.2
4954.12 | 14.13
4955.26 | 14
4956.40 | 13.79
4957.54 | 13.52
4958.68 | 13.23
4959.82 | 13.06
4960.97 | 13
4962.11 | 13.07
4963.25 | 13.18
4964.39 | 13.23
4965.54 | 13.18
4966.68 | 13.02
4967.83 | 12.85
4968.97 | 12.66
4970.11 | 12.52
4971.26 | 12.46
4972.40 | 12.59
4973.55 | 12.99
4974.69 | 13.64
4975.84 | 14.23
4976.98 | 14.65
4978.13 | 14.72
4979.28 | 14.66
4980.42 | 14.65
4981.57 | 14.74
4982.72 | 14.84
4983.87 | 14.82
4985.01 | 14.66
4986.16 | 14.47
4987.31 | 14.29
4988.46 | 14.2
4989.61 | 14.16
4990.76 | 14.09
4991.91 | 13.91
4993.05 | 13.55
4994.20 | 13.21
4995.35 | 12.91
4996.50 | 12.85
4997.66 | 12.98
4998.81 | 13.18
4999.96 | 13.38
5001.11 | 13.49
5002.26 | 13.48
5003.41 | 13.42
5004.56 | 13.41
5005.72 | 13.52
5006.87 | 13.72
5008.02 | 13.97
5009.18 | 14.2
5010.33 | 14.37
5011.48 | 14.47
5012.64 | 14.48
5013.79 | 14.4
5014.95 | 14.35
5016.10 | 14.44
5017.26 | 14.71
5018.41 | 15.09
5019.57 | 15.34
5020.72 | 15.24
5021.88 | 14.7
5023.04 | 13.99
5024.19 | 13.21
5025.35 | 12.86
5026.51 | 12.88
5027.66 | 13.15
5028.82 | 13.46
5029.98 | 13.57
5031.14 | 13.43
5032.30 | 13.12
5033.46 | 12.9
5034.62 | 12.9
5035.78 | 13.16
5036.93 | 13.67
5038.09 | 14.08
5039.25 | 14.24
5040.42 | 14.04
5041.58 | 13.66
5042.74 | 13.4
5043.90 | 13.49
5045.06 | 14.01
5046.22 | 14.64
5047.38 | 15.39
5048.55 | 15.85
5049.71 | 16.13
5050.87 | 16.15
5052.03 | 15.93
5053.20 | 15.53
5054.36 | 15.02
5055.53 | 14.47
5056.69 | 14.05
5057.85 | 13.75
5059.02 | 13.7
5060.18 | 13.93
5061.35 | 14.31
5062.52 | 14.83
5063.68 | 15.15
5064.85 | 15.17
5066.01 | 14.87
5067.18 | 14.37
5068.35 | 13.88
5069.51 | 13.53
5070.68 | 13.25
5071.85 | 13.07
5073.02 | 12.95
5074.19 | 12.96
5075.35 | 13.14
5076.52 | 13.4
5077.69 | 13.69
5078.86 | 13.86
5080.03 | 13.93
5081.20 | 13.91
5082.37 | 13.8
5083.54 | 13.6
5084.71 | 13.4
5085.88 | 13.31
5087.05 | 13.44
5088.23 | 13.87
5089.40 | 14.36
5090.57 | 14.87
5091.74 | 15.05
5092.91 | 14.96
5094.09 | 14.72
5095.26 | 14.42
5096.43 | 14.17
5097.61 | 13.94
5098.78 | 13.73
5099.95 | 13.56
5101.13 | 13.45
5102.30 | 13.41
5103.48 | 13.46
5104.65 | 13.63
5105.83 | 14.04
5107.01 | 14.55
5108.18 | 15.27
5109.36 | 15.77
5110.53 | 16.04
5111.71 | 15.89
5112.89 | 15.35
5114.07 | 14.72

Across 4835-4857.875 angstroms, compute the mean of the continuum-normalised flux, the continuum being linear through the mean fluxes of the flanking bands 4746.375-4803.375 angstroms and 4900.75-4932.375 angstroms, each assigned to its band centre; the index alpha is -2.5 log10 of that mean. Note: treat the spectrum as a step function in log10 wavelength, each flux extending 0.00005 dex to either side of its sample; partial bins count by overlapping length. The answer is -0.07 mag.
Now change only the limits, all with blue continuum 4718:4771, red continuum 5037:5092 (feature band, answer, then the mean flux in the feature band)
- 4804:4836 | 0.179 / 10.4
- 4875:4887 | 0.029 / 12.5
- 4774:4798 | 0.011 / 11.9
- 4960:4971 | 0.040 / 12.9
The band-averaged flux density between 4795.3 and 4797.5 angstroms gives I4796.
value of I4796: 10.9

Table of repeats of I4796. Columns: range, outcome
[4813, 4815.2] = 11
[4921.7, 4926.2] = 12.5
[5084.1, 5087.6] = 13.4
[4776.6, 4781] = 11.9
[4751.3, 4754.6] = 11.4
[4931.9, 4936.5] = 12.8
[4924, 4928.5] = 12.1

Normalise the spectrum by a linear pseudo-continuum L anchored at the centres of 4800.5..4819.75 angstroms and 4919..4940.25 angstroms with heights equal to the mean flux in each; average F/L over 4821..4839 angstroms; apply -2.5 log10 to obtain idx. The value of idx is 0.25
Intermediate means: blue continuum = 12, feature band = 9.54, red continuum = 12.4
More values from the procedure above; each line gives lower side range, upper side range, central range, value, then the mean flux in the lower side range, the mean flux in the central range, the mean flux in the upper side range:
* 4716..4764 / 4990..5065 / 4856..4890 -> 0.057 mag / 11.8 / 12.2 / 14.1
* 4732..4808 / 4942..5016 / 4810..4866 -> 0.081 mag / 11.8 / 11.5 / 13.6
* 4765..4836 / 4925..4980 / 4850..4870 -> -0.036 mag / 11.1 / 12.3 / 13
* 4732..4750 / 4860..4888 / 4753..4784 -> -0.032 mag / 11.3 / 11.8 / 12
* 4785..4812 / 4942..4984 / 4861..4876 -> 0.111 mag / 12.1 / 11.4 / 13.5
